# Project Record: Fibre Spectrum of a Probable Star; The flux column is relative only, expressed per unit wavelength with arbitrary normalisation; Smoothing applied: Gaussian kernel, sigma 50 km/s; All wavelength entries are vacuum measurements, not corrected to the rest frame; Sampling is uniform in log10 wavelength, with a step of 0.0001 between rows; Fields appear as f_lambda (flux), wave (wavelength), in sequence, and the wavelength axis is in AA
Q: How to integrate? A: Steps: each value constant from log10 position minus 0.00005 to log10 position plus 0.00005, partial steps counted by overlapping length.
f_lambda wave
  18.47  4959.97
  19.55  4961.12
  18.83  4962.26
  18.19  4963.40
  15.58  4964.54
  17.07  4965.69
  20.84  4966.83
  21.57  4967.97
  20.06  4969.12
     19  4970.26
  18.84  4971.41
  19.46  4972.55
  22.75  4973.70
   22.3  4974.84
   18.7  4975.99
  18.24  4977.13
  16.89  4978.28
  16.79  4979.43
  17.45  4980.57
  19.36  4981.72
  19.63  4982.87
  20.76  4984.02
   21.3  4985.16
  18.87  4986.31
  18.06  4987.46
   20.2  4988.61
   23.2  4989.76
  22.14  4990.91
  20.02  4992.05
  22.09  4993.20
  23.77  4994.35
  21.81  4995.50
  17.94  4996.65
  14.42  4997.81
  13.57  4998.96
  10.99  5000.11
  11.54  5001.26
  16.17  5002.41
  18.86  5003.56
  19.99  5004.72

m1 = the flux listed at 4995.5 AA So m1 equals 21.81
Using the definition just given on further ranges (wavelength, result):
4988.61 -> 20.2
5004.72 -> 19.99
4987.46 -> 18.06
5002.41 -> 16.17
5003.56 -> 18.86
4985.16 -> 21.3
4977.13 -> 18.24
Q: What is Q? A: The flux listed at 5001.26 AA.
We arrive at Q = 11.54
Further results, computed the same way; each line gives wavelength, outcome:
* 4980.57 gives 17.45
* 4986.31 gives 18.87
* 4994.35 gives 23.77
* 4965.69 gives 17.07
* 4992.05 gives 20.02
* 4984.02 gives 20.76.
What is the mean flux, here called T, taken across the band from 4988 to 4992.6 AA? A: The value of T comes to 21.4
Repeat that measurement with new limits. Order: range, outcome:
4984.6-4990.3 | 20.3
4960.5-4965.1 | 18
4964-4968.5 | 18.8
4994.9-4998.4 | 18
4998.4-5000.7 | 12.3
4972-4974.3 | 21.1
